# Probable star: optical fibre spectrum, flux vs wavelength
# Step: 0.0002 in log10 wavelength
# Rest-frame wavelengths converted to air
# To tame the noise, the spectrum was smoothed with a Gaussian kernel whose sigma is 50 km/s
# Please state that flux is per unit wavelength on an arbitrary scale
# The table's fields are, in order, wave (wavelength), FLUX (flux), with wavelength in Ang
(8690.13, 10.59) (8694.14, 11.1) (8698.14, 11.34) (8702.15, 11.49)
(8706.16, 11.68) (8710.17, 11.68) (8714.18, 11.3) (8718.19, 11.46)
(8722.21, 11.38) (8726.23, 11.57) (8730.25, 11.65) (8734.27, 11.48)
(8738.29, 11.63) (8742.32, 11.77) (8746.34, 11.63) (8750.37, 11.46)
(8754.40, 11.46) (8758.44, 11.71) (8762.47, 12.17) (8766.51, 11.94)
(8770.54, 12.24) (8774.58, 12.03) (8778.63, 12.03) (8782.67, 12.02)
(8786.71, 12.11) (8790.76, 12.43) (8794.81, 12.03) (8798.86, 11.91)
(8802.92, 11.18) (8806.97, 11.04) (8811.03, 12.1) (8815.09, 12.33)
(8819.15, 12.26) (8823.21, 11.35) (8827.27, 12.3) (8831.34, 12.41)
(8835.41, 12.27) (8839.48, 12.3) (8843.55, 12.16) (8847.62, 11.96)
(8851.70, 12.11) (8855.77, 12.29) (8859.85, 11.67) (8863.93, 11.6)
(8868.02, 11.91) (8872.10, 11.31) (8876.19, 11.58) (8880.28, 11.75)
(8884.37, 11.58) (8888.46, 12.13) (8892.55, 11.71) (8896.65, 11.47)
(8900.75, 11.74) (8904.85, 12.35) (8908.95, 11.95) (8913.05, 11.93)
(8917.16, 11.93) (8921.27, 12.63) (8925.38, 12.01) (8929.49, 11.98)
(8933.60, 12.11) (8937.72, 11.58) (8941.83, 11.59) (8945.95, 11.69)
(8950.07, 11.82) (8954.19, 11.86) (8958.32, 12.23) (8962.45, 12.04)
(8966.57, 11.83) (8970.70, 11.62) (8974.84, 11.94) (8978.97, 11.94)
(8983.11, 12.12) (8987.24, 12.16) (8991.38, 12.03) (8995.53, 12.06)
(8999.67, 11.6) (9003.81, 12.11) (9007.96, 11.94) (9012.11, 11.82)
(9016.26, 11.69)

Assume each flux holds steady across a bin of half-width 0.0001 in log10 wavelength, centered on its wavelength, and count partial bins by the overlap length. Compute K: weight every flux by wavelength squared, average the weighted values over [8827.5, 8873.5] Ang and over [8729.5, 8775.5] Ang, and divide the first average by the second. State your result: 1.0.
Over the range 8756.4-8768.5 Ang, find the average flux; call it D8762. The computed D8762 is 11.9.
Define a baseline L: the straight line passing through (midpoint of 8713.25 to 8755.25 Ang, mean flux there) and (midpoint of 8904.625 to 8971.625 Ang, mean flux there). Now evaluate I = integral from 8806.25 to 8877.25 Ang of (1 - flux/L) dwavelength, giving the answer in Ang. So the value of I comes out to -1.3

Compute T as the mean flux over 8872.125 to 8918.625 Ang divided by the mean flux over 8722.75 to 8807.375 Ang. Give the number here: 1.0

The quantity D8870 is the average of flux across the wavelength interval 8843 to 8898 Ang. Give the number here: 11.8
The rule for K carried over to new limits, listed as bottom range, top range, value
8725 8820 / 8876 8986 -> 1.04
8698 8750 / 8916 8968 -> 1.09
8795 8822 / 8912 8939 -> 1.05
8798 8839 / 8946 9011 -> 1.04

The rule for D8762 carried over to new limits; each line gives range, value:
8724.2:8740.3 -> 11.6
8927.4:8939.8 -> 11.9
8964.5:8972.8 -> 11.7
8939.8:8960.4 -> 11.8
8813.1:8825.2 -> 12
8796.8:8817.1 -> 11.7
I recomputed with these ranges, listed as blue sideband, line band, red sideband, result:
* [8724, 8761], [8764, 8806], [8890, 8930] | -1.0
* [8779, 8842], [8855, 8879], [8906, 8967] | 0.6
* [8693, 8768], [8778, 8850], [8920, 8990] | -1.8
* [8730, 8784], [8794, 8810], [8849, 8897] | 0.3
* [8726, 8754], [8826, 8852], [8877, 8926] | -0.9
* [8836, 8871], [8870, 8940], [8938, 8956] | -0.1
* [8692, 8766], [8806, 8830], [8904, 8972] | -0.5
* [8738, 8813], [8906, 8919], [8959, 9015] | -0.1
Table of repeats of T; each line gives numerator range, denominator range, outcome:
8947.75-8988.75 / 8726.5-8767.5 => 1.02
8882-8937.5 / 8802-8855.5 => 0.99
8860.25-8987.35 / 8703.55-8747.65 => 1.03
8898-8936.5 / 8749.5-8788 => 1.01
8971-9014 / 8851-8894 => 1.02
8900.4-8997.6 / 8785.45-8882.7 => 1.00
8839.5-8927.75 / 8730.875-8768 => 1.02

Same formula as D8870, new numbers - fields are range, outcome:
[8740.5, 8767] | 11.7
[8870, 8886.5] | 11.6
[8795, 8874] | 11.9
